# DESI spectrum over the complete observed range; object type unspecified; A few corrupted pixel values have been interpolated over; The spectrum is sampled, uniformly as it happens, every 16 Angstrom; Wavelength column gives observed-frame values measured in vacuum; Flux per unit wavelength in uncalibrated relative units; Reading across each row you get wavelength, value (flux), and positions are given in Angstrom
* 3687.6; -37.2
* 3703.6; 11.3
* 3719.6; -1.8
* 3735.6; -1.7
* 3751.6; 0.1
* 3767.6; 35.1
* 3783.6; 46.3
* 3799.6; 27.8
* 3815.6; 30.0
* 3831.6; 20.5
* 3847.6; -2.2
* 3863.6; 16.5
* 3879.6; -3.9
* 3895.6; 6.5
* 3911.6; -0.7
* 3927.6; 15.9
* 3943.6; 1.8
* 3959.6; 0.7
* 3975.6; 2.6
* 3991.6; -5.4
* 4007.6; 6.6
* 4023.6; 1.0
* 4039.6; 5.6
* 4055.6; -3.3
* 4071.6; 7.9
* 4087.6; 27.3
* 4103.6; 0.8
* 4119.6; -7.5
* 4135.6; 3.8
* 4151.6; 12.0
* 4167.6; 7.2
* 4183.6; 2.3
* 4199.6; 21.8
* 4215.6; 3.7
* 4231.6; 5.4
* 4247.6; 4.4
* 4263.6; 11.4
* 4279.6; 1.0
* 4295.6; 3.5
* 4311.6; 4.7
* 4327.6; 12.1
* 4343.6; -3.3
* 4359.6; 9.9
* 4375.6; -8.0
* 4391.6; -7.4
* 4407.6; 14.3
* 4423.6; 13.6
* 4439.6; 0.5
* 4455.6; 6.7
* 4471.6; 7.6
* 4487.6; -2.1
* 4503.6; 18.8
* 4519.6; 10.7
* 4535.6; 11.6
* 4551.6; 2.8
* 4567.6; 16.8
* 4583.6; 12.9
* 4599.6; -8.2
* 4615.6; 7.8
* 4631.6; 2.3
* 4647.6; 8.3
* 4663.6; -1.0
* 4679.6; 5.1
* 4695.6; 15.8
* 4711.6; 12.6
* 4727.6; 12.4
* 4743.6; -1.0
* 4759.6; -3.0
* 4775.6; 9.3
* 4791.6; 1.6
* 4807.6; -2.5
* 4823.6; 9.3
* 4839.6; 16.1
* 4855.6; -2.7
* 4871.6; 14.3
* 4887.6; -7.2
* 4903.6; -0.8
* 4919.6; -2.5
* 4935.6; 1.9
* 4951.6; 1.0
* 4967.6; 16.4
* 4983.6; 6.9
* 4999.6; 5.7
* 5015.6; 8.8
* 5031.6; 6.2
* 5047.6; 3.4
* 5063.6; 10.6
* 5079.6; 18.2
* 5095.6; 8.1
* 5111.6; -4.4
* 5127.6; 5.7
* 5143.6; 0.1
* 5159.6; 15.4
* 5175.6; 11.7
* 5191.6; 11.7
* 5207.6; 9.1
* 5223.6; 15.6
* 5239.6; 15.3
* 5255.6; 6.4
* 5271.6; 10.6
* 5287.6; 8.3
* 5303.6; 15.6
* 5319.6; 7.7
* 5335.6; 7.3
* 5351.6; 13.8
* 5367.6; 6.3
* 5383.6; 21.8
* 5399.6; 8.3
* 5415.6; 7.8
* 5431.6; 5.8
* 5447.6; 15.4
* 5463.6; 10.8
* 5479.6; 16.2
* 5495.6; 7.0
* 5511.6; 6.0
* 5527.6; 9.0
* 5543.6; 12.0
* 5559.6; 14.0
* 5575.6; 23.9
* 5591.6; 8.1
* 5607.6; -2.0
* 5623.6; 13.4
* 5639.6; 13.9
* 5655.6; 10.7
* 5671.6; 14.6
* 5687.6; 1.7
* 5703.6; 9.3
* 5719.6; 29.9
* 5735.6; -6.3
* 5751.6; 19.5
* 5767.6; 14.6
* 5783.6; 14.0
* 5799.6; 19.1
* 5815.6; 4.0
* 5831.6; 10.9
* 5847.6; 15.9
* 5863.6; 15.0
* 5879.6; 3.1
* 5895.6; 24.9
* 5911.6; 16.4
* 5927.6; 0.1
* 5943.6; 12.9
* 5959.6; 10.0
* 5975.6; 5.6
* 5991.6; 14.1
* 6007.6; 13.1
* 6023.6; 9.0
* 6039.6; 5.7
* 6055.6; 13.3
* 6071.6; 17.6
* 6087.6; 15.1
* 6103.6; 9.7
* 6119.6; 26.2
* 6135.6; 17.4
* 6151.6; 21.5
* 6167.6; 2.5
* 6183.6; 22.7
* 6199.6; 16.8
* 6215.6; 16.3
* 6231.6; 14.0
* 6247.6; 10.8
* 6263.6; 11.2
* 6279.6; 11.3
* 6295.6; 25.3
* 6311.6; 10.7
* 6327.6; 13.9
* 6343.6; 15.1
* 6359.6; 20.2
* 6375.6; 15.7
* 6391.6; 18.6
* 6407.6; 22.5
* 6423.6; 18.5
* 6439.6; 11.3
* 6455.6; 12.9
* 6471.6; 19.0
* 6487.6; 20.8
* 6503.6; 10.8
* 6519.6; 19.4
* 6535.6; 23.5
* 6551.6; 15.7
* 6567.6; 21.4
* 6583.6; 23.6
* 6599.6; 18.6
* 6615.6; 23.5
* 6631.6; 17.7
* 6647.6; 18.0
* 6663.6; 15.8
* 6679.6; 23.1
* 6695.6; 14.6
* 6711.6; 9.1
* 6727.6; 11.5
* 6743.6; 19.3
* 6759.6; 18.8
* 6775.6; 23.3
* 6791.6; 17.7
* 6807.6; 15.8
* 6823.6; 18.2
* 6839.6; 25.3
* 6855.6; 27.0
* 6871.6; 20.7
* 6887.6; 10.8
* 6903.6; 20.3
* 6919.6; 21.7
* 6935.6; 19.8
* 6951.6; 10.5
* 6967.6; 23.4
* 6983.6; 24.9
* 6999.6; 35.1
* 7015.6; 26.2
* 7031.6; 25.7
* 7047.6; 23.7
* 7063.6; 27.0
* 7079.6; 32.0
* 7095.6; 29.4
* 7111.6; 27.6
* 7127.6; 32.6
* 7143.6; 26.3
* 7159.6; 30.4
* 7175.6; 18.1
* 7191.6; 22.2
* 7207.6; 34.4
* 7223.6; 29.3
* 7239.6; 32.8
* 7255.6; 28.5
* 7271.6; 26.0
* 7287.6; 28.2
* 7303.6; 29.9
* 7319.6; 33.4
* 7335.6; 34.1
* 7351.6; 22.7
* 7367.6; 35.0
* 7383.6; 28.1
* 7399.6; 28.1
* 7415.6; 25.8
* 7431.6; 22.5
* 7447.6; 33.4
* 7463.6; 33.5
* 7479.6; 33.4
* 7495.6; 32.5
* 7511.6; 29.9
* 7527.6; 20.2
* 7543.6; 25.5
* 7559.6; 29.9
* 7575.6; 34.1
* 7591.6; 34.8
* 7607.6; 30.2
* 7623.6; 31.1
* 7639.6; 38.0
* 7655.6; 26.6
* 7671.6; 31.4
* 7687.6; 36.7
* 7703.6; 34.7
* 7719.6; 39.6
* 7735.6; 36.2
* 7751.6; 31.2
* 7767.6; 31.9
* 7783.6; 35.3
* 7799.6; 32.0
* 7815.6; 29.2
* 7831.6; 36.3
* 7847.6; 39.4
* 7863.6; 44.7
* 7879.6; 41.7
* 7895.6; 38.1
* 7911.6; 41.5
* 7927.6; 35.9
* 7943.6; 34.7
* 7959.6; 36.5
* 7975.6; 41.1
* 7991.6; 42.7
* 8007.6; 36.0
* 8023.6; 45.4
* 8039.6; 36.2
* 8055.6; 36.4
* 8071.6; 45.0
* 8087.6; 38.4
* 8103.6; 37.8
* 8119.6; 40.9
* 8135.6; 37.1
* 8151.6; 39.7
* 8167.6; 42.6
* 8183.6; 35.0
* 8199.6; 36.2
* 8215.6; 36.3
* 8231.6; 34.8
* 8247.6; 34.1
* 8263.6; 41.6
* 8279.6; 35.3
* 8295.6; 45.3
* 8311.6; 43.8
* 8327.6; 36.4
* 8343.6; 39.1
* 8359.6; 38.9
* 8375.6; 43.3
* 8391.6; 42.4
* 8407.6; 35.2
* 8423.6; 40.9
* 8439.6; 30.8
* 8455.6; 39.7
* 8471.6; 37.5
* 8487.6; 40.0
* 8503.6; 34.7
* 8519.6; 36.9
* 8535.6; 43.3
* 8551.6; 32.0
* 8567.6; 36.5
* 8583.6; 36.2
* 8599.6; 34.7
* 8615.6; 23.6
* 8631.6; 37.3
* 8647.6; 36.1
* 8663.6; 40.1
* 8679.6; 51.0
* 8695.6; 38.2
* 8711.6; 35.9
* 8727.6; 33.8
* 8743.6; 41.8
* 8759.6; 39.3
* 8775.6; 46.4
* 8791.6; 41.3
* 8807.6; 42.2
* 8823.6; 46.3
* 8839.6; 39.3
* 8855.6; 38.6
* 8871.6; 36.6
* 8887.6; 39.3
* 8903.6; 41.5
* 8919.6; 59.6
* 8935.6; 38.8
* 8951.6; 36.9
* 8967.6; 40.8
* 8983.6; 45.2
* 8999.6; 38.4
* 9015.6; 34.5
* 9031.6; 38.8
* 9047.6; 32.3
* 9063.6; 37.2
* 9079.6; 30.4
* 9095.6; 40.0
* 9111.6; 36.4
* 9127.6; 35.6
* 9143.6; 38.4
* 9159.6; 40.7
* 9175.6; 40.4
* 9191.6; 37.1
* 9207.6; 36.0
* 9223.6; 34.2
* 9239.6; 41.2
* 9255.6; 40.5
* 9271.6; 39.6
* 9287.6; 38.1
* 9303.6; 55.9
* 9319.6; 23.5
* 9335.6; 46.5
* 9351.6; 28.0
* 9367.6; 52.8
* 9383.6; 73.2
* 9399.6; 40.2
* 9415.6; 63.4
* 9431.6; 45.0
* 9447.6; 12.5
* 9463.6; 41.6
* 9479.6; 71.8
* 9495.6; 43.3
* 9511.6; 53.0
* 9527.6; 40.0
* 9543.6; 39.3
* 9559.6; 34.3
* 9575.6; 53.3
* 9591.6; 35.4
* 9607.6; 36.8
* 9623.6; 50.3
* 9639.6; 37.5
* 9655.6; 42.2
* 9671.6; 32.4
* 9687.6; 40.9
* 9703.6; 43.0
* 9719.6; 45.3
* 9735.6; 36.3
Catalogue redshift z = 0.75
